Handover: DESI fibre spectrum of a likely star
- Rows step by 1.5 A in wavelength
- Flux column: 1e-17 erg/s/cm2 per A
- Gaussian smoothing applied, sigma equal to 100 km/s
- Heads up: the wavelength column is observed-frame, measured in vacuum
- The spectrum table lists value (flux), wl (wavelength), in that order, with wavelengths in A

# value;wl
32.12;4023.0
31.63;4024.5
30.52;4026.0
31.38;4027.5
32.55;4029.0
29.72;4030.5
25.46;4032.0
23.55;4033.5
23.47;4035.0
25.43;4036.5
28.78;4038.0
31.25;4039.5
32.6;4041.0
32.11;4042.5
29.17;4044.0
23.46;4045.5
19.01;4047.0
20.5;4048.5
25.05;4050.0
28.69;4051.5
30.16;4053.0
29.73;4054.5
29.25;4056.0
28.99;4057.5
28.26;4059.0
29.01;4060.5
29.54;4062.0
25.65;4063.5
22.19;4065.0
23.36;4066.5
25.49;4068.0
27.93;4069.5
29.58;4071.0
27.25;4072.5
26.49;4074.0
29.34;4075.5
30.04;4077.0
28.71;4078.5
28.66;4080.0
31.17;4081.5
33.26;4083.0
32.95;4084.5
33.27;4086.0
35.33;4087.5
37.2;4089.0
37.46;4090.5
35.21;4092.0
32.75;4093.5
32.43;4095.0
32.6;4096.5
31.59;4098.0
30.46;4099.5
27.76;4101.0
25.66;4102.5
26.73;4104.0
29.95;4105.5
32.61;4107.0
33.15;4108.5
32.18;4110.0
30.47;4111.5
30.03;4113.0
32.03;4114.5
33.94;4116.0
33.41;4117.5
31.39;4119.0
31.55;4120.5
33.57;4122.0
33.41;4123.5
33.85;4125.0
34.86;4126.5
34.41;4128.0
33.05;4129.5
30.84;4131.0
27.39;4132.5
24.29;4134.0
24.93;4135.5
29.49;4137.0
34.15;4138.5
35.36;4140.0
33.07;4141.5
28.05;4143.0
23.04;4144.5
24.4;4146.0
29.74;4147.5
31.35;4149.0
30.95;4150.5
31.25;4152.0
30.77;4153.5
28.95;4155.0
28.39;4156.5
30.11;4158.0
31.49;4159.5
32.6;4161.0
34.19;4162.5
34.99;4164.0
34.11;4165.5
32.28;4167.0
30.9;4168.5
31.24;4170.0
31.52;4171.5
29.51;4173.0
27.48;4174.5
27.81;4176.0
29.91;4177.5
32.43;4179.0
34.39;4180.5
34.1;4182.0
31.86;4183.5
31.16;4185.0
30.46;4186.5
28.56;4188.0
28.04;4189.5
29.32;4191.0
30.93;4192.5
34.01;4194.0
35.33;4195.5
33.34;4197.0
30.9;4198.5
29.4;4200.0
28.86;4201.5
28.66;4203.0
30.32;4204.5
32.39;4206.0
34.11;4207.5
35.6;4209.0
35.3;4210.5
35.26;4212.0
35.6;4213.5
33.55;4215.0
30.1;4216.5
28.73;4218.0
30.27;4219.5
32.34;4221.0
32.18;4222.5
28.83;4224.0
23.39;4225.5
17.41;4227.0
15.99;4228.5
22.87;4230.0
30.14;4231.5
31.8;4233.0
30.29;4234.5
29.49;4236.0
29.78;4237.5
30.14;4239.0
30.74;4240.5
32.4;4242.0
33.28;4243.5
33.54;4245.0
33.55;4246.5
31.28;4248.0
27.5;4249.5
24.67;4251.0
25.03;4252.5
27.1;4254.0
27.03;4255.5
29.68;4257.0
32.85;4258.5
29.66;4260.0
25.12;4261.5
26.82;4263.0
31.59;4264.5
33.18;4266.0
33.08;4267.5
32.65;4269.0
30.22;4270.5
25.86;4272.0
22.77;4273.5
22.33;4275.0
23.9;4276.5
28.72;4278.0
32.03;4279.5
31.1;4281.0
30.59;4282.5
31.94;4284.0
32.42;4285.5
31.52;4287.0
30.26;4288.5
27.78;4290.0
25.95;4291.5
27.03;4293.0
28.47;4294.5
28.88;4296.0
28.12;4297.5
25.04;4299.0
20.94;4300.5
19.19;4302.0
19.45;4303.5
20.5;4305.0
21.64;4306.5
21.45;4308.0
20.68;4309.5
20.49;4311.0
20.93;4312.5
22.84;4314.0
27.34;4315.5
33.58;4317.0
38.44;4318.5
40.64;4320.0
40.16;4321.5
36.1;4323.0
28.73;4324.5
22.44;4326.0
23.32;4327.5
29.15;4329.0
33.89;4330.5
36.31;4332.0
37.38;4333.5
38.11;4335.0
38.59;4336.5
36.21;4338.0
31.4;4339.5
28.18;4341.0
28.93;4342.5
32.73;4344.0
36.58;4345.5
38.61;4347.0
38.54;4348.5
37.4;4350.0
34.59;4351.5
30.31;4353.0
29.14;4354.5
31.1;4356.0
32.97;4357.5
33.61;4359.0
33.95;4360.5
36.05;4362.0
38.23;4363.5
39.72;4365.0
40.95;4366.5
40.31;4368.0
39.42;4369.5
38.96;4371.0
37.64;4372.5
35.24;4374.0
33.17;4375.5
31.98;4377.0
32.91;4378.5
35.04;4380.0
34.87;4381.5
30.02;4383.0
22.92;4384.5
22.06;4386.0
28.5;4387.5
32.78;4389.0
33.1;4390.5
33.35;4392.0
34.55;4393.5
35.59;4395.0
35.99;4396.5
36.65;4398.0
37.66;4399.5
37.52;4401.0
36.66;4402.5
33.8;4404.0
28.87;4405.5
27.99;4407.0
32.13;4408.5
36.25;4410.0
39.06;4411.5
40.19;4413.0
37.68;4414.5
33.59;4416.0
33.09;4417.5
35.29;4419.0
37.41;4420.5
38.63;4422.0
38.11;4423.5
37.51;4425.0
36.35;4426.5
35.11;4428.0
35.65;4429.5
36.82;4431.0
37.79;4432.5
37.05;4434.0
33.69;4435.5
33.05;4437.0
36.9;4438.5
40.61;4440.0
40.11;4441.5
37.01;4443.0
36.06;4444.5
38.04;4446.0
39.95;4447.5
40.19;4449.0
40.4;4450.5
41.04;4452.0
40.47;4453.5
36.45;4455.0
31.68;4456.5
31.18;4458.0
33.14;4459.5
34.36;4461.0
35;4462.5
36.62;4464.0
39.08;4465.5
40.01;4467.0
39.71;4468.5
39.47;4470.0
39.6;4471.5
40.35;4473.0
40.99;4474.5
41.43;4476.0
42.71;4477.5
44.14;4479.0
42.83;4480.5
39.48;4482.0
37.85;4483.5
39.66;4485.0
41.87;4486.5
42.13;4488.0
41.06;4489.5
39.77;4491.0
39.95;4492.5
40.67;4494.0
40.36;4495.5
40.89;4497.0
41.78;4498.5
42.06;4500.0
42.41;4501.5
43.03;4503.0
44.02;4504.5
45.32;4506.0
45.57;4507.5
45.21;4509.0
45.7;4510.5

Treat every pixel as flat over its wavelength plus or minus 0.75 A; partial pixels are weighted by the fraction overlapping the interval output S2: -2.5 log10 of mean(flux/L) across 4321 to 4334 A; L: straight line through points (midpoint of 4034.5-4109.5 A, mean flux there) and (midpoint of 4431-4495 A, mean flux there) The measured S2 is 0.12 mag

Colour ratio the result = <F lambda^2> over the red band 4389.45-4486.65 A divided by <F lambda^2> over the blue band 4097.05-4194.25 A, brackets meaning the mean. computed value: 1.38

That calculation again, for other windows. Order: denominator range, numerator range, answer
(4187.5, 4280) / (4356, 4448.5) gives 1.29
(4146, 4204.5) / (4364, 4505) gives 1.35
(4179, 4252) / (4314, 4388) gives 1.18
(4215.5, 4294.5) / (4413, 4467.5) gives 1.39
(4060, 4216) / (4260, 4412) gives 1.11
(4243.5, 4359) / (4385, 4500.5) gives 1.34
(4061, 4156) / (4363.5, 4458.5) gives 1.35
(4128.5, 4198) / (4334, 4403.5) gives 1.23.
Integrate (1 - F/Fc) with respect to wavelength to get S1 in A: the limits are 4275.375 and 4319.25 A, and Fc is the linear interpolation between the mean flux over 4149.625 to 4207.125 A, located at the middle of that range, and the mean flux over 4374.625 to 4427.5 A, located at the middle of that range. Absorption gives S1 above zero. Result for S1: 8.2 A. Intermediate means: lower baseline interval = 31.1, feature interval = 26.6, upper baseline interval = 34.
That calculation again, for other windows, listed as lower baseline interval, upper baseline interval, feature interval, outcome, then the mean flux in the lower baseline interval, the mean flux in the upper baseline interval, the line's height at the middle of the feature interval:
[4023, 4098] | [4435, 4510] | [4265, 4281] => 2.7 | 29.2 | 39.6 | 34.6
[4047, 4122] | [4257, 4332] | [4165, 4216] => -4.8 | 29.9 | 28.1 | 29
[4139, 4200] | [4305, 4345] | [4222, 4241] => 2.2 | 31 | 30.2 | 30.7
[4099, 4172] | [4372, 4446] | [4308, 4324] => 1.8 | 30.9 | 34.8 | 33.5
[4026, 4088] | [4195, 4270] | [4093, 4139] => -3.6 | 28.2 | 30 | 28.8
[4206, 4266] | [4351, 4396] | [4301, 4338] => 3.8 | 29.7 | 33.8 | 32.2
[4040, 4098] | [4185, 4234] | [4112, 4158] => -1.5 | 29.3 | 30.1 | 29.7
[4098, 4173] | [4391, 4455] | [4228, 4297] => 9.0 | 30.9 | 36.5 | 33.4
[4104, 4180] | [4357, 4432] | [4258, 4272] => 1.1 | 31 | 34.9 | 32.9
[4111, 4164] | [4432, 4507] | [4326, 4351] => 1.6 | 30.9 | 39.3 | 36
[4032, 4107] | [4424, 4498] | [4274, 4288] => 2.0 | 29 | 38.5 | 34.1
